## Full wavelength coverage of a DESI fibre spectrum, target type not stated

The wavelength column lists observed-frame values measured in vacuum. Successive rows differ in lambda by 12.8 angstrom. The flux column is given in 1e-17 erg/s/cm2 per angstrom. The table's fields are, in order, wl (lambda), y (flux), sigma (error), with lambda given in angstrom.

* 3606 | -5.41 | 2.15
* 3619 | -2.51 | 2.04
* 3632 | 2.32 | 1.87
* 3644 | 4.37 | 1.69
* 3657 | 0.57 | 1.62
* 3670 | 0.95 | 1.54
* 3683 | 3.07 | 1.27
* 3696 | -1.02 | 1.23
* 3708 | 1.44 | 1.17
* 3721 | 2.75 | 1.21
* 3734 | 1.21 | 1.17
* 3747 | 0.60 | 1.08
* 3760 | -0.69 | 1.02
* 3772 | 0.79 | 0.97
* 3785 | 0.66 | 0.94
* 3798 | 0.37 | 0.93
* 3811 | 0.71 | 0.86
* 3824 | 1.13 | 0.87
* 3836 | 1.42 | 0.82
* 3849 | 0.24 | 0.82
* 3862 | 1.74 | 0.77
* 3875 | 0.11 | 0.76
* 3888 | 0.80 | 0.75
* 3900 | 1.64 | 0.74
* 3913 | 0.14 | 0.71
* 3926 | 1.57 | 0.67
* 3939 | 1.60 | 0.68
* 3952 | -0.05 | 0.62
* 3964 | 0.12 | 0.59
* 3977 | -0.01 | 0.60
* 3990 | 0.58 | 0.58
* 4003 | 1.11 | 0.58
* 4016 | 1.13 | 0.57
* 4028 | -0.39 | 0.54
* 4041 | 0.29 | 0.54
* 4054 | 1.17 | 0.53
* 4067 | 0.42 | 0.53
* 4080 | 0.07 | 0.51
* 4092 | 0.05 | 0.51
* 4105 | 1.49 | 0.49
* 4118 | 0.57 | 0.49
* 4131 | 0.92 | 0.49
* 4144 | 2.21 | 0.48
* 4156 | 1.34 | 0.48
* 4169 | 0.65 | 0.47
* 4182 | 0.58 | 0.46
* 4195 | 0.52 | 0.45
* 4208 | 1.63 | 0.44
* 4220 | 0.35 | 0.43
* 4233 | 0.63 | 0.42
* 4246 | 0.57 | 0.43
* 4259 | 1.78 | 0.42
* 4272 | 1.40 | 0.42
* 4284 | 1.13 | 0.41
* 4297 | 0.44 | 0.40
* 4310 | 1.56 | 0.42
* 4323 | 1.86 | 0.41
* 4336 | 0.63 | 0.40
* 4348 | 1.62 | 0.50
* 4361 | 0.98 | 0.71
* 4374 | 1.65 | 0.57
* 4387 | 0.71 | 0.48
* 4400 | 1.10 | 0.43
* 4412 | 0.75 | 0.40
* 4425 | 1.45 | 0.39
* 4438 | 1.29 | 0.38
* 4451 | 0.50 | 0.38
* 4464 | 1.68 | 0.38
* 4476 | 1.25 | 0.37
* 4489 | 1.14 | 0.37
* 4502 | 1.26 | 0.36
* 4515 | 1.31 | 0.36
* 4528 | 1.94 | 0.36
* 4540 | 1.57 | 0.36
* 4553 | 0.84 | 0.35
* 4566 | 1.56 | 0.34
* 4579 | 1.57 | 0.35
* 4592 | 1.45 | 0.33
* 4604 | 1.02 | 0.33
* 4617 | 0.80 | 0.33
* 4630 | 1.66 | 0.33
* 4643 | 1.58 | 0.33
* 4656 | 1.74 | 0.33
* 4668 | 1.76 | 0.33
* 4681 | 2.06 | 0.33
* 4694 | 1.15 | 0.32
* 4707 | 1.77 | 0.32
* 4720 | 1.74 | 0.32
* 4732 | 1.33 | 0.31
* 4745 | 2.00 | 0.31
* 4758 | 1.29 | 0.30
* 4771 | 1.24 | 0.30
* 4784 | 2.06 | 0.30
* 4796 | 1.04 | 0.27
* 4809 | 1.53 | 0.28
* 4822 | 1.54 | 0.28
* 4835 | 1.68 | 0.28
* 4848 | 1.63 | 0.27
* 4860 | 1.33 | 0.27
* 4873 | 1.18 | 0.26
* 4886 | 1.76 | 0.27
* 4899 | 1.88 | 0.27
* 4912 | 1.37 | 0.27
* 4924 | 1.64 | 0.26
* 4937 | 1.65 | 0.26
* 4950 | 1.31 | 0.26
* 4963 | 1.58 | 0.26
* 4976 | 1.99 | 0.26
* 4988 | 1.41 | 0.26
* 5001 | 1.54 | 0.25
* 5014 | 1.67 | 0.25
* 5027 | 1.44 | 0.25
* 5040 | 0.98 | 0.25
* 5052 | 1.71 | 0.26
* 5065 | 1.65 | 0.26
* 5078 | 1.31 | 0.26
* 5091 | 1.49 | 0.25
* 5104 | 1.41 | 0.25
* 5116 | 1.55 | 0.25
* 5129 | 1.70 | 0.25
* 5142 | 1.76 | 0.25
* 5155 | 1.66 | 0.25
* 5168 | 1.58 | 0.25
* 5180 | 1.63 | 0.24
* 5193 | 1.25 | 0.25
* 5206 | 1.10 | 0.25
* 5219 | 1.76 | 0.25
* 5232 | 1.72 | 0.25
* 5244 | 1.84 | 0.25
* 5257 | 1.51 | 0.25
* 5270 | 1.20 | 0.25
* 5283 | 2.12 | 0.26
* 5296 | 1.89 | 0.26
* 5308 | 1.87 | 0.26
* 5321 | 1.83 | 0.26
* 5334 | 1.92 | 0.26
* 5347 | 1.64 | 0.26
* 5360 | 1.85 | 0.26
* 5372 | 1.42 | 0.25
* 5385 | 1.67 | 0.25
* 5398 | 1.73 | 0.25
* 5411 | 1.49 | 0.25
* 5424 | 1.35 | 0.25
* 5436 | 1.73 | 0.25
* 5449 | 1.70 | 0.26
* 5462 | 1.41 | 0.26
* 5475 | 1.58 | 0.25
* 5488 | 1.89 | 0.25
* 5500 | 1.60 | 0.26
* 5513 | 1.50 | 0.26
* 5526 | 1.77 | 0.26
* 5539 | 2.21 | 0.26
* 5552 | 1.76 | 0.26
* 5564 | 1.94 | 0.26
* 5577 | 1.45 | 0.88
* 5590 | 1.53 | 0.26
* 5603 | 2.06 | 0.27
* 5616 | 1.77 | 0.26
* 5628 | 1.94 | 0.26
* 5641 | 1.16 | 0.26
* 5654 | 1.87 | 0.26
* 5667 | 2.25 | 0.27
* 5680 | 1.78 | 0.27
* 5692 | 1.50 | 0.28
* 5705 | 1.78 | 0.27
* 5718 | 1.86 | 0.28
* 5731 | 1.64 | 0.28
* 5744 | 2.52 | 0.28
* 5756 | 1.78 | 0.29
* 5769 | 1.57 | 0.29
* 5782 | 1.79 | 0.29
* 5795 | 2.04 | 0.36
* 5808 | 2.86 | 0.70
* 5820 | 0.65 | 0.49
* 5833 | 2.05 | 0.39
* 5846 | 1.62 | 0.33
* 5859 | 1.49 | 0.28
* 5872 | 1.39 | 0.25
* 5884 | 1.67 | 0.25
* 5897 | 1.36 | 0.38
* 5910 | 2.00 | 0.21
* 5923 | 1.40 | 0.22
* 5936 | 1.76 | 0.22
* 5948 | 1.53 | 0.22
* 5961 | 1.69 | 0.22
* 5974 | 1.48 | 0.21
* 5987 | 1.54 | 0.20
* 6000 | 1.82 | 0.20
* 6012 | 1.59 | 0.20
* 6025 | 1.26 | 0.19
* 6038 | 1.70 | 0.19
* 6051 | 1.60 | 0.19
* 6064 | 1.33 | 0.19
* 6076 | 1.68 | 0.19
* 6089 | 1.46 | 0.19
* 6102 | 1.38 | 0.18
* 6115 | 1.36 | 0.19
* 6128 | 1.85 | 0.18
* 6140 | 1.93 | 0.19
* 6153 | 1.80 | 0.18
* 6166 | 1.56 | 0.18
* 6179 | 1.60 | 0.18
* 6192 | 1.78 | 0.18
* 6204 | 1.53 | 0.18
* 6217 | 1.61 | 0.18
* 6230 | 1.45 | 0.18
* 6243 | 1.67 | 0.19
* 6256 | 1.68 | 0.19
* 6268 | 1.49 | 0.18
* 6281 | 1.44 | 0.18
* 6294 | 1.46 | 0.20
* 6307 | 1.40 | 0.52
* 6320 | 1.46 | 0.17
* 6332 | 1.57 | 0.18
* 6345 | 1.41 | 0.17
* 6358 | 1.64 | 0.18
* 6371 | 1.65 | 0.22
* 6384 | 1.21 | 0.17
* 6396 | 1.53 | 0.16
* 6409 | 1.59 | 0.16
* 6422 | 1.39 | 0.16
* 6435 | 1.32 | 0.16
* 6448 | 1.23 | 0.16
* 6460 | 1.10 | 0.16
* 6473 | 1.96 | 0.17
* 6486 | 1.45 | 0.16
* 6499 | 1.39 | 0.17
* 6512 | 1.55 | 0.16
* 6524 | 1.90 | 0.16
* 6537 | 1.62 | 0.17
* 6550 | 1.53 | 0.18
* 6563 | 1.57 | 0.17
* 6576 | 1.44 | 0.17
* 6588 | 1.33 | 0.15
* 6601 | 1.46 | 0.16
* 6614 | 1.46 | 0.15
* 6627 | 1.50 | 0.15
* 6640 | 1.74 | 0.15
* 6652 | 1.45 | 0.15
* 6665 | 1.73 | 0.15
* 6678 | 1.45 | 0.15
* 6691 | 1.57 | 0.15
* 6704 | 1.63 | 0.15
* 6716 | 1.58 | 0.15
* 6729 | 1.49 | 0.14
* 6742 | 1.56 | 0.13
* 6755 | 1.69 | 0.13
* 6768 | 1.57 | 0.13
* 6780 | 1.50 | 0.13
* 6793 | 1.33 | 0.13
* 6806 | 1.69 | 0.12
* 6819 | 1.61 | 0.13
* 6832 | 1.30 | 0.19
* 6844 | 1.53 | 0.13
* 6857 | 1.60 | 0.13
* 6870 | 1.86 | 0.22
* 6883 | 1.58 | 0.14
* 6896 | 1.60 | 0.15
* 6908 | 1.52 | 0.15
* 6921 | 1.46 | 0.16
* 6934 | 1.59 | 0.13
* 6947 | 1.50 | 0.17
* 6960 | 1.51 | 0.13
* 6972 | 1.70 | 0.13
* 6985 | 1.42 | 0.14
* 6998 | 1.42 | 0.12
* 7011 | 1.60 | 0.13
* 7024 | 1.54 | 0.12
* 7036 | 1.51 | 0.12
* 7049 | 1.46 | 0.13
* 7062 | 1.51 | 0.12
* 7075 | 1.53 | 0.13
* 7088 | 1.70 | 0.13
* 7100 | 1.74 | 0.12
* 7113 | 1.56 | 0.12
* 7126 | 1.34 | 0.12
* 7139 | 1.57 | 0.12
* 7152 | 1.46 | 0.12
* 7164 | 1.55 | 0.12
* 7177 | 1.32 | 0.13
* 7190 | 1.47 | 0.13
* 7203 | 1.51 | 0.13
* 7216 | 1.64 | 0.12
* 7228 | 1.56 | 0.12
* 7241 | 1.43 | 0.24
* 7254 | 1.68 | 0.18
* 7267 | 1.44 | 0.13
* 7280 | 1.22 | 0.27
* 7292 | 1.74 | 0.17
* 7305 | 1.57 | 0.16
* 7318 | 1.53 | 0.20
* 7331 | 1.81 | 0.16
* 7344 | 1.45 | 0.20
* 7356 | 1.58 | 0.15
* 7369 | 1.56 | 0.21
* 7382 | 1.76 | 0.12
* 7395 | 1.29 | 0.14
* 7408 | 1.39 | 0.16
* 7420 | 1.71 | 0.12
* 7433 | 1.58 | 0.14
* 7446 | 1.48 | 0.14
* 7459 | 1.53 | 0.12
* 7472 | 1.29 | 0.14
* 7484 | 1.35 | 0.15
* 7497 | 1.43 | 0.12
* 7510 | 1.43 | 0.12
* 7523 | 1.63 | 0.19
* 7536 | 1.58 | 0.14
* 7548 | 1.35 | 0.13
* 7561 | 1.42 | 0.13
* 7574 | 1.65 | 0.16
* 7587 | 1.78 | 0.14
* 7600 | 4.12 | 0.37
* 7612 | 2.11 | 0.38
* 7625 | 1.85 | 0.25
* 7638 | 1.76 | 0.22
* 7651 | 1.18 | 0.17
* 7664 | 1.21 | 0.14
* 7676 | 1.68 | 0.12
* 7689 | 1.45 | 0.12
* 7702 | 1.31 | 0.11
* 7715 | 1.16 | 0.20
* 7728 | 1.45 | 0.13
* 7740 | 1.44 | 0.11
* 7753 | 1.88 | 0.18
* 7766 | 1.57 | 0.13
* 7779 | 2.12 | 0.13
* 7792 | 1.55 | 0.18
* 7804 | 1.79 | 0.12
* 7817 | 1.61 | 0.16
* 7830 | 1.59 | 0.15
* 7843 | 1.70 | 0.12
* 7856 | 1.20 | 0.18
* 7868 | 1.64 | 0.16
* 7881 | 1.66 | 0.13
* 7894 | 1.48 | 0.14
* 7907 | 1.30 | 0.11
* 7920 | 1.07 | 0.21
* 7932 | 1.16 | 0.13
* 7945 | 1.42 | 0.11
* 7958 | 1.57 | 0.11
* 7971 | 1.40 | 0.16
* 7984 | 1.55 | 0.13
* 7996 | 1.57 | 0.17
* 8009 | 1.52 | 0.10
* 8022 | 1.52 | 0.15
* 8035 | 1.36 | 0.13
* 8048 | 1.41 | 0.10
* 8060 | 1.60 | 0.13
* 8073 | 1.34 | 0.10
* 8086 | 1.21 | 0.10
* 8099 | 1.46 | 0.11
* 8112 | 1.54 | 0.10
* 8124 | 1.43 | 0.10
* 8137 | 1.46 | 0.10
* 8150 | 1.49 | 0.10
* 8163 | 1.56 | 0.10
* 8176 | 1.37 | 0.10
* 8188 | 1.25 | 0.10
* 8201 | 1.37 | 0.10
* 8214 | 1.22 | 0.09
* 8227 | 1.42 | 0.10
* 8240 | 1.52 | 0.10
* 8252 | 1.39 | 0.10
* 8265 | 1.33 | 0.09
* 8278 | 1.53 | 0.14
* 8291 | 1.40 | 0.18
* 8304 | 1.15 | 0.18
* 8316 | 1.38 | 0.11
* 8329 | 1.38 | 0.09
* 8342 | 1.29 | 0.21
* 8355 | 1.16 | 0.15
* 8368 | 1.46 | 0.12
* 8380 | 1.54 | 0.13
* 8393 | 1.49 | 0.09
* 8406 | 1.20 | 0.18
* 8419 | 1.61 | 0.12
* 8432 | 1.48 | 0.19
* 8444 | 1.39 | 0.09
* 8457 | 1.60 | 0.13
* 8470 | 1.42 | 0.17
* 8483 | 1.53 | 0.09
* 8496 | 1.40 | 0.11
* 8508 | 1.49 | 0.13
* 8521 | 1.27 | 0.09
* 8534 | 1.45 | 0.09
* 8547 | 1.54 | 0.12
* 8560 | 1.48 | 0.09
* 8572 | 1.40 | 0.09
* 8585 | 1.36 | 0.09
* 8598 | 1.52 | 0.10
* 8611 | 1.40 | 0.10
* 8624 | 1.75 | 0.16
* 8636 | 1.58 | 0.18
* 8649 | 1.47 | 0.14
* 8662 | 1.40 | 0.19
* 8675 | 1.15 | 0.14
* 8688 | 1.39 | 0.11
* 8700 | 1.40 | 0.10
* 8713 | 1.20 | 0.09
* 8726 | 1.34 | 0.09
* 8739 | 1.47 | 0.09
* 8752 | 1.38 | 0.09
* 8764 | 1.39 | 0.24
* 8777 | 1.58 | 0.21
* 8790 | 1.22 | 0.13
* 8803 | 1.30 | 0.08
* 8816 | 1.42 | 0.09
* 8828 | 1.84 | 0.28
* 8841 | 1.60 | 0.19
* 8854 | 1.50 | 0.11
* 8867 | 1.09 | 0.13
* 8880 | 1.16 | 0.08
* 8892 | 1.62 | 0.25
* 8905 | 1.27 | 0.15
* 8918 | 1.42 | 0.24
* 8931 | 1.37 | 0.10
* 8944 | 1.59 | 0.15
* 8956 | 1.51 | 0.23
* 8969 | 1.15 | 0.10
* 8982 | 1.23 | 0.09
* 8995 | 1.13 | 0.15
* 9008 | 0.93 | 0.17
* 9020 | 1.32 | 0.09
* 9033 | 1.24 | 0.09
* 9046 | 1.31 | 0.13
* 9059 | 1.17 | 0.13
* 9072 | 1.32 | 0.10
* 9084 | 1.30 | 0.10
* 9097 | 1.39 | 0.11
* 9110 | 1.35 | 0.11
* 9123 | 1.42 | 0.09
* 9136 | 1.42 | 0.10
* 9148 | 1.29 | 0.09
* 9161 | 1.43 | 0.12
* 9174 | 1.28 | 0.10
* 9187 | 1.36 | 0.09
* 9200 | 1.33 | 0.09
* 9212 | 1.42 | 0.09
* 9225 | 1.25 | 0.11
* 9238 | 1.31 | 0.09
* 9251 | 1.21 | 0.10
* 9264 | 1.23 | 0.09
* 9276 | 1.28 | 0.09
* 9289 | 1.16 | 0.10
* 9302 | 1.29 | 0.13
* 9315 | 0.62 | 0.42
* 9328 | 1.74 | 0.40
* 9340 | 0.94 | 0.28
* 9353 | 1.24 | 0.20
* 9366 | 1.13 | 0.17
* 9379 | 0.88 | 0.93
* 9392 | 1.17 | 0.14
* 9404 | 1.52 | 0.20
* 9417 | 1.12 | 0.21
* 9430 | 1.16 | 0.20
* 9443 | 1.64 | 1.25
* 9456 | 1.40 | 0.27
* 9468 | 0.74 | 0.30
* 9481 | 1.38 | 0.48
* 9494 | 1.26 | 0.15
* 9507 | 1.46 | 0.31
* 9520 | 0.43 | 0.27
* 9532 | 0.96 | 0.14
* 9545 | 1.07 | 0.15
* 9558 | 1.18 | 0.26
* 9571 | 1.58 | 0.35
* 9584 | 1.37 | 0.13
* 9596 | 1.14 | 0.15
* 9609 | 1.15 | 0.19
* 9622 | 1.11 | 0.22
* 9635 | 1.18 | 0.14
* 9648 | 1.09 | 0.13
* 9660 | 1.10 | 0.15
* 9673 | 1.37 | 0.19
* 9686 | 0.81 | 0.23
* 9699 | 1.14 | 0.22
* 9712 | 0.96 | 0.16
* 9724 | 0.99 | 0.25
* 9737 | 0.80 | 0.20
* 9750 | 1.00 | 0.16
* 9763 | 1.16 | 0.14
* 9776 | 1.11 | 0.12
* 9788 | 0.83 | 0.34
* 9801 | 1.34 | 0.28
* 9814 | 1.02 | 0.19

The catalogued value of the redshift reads 0.158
